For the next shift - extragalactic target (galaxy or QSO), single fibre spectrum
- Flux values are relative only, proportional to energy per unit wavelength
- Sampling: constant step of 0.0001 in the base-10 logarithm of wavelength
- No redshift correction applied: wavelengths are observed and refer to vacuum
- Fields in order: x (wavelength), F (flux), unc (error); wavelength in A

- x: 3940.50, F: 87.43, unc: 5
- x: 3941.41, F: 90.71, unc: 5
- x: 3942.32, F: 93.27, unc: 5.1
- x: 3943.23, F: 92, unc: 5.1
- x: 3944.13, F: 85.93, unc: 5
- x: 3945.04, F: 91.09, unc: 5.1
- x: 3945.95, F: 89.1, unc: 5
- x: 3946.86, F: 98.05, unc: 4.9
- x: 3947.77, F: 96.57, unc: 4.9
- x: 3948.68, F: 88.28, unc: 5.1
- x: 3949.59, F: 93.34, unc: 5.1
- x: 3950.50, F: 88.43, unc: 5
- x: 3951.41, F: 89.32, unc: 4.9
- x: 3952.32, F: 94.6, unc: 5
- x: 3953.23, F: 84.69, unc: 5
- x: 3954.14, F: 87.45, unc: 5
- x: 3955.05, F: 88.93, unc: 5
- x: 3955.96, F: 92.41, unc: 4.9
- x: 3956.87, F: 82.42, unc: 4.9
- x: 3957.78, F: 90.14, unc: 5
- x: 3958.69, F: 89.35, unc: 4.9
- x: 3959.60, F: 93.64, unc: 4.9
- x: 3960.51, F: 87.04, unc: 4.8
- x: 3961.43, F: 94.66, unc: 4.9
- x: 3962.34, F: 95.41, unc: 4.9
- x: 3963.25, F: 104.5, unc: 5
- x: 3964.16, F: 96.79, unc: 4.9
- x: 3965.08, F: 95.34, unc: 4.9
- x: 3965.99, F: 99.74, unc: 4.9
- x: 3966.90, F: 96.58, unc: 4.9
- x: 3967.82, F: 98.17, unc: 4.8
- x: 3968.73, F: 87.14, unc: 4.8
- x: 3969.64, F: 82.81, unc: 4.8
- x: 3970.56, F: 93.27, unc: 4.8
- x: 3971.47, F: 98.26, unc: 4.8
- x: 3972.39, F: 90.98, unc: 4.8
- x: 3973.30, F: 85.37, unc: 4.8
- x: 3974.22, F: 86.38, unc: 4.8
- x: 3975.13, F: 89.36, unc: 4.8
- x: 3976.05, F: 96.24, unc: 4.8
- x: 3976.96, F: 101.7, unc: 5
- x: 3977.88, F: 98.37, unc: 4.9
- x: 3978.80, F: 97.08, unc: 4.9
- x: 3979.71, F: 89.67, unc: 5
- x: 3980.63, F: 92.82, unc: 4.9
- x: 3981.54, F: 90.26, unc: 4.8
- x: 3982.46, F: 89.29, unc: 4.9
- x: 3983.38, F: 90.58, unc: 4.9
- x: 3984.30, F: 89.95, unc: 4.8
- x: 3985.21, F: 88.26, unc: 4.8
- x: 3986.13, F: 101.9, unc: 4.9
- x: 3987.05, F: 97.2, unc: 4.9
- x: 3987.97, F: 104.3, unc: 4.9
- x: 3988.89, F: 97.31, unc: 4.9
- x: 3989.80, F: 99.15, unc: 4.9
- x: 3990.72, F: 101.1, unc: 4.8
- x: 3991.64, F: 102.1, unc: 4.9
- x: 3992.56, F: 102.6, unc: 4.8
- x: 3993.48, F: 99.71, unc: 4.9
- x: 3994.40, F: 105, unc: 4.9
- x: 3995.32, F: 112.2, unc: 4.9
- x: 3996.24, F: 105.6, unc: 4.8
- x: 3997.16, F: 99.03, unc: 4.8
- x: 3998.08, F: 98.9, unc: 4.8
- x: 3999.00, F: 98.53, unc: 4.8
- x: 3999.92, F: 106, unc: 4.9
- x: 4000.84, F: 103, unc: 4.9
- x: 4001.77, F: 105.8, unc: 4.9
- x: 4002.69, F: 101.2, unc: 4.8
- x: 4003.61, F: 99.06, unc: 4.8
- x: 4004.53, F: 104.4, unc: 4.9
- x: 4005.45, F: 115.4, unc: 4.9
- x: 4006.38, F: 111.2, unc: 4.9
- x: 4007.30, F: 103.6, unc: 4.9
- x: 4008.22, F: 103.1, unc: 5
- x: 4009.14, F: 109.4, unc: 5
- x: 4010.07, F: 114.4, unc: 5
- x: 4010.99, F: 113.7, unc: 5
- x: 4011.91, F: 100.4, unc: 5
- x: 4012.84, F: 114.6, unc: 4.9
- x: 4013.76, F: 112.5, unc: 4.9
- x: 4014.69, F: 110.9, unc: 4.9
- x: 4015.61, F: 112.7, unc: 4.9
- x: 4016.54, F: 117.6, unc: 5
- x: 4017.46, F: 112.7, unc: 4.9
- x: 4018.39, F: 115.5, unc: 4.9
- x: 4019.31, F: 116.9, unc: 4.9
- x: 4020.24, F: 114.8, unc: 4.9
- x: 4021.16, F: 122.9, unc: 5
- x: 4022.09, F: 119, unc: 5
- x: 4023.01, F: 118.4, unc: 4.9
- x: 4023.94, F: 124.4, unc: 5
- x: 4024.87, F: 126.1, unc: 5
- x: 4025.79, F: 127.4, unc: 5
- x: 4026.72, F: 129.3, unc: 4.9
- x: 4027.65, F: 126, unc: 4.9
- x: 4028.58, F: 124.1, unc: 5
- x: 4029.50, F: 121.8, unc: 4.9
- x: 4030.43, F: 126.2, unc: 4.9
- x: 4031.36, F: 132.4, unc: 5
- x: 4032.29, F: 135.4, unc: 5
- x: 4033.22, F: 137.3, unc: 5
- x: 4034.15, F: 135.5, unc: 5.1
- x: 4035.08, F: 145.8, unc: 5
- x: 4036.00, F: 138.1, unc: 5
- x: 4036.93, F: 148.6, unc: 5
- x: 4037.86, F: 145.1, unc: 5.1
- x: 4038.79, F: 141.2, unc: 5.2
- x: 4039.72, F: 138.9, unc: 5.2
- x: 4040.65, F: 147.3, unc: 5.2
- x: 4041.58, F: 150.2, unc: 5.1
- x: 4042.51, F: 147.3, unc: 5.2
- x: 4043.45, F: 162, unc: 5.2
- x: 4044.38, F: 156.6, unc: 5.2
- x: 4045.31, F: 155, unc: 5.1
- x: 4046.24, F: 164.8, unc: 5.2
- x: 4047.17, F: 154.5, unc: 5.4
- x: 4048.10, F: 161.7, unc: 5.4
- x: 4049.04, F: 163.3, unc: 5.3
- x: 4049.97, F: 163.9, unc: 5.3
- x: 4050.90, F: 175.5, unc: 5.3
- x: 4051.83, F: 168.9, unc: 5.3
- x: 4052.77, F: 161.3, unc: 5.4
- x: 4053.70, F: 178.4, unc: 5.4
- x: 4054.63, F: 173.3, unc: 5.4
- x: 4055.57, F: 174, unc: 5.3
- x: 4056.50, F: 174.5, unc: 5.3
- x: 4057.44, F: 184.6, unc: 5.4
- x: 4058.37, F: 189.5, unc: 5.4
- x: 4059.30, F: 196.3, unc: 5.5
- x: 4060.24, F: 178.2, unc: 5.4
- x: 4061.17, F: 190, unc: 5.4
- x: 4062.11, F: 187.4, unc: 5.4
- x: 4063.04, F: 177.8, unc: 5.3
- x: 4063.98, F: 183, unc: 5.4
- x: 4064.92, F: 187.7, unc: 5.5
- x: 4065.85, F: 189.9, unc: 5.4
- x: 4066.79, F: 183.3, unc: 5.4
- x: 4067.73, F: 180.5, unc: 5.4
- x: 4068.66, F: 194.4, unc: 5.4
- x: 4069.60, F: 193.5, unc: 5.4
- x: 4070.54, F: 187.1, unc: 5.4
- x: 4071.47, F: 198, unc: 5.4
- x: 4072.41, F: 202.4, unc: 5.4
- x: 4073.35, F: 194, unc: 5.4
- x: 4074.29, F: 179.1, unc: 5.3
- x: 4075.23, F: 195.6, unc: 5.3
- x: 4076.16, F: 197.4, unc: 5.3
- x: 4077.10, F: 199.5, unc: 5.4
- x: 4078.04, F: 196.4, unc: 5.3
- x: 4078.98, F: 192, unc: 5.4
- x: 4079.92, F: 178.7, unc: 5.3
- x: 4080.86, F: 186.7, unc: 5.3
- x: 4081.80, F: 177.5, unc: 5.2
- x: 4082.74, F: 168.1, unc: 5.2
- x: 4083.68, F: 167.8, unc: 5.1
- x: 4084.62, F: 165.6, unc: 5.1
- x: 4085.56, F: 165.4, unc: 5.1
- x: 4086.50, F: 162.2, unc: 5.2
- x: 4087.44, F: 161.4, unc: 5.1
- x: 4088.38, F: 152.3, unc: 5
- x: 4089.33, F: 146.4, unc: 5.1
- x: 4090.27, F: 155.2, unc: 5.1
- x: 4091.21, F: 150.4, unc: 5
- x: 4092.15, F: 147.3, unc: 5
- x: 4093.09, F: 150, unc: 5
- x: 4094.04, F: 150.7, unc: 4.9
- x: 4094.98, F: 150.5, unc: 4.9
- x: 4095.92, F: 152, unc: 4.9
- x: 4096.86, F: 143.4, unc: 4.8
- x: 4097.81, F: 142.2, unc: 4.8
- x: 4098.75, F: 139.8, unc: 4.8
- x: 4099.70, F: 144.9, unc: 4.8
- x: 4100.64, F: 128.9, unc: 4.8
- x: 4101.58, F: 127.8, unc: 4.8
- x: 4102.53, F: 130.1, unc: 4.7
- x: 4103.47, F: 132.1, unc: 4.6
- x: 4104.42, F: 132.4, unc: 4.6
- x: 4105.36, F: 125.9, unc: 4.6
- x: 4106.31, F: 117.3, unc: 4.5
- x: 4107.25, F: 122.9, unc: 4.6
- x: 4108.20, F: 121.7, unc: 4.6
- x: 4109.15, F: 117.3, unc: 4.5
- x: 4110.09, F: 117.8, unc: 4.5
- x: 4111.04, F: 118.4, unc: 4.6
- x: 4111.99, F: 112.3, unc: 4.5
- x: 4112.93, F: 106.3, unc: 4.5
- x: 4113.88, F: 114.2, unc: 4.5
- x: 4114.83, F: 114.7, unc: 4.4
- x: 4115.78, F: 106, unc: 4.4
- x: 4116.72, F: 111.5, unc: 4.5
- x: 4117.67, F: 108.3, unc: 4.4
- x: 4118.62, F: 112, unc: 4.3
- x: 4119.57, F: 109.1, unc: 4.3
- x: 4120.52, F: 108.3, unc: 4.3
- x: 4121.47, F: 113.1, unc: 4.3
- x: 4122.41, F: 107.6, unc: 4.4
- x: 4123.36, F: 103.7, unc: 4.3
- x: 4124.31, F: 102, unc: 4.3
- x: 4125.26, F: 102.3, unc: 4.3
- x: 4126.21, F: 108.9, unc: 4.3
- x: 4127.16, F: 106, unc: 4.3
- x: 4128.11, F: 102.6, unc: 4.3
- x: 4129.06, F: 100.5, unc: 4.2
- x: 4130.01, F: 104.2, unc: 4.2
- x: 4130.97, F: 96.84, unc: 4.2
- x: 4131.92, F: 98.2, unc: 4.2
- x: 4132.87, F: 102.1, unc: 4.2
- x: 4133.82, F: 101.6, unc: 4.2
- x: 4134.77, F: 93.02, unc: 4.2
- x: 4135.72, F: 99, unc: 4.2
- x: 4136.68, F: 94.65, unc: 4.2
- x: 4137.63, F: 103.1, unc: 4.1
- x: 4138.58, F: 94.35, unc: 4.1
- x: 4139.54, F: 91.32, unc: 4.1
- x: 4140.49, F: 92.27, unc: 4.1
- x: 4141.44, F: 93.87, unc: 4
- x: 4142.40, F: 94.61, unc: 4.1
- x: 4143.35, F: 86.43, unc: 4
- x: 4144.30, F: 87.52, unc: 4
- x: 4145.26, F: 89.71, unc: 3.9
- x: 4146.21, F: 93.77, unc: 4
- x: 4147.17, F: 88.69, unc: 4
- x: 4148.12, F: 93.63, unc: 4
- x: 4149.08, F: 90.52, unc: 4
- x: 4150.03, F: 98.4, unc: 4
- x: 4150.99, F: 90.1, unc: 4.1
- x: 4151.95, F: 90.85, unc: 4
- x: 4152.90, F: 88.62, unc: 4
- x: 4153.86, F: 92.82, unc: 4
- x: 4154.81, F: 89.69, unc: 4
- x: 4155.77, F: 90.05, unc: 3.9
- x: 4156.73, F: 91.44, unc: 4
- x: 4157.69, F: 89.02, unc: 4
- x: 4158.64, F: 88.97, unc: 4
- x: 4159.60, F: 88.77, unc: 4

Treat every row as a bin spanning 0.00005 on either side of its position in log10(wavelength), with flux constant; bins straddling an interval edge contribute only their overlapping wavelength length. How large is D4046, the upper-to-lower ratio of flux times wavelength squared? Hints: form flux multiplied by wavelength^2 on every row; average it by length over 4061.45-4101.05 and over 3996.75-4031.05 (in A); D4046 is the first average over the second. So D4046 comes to 1.57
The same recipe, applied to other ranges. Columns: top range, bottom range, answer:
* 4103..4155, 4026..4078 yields 0.65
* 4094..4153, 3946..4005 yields 1.23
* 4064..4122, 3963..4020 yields 1.57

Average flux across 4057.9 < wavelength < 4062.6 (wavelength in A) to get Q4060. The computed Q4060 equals 189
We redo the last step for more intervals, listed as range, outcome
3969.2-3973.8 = 90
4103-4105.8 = 130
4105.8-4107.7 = 120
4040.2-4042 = 149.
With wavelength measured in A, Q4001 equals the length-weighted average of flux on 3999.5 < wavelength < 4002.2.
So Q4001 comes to 105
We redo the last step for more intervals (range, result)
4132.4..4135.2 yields 99.1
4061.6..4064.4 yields 183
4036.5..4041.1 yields 144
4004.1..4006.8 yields 110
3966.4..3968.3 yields 97.3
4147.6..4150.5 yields 94.3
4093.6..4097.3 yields 150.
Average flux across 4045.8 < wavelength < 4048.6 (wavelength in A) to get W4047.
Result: 160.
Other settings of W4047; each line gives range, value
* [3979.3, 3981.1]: 91.4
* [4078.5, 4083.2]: 181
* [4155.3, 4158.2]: 90.2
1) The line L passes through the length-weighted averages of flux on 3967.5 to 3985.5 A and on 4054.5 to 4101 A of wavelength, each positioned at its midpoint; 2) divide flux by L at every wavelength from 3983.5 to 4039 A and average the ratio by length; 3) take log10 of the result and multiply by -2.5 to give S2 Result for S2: 0.056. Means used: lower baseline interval 91.8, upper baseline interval 173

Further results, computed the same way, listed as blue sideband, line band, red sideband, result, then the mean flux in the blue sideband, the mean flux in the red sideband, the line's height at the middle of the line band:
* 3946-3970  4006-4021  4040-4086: 0.223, 92.1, 177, 137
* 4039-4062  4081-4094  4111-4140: -0.171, 167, 104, 136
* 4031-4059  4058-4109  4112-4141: -0.242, 157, 104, 132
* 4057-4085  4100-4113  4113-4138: 0.088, 187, 105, 133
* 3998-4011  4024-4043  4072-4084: 0.017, 106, 187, 138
